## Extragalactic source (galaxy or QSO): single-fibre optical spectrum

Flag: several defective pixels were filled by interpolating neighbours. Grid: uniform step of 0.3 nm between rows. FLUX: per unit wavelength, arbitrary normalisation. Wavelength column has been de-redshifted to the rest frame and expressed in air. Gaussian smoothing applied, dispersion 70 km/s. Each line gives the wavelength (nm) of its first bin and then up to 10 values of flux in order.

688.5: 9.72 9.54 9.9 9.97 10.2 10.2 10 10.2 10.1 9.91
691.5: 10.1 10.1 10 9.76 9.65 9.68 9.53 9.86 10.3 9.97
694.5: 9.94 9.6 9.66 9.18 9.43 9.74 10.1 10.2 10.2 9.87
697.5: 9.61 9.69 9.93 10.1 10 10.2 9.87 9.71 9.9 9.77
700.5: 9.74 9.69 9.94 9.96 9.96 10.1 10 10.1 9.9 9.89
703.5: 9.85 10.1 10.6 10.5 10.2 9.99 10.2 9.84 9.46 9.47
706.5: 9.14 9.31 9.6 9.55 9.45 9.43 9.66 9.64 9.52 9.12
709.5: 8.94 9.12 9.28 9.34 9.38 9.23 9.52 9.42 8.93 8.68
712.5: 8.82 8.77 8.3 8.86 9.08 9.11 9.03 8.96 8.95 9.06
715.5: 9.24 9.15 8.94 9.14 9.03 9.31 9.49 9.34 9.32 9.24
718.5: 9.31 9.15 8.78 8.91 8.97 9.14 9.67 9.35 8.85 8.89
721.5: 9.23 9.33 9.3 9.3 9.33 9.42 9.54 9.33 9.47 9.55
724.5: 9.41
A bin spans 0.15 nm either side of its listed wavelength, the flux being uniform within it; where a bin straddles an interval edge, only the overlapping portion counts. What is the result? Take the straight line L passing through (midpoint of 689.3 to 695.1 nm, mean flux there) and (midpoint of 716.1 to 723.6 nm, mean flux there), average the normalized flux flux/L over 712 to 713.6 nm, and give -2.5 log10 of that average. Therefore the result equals 0.084 mag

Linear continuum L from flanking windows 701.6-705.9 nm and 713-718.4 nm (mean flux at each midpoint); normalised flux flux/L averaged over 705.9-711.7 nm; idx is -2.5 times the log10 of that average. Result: 0.03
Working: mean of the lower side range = 10.1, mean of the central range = 9.38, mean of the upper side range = 9.1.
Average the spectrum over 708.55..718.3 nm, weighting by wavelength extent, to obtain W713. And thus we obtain 9.12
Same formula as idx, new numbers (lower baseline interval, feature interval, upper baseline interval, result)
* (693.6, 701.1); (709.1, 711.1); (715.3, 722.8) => 0.030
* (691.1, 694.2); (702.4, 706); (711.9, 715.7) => -0.079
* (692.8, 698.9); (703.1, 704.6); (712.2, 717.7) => -0.078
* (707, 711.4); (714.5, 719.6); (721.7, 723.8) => 0.028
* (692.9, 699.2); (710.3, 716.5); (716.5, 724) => 0.044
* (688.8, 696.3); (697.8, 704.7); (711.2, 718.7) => -0.047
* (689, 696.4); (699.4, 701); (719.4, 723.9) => -0.006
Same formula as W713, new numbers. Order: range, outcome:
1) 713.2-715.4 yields 9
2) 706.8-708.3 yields 9.5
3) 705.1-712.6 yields 9.37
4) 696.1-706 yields 9.98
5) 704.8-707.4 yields 9.63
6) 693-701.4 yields 9.84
